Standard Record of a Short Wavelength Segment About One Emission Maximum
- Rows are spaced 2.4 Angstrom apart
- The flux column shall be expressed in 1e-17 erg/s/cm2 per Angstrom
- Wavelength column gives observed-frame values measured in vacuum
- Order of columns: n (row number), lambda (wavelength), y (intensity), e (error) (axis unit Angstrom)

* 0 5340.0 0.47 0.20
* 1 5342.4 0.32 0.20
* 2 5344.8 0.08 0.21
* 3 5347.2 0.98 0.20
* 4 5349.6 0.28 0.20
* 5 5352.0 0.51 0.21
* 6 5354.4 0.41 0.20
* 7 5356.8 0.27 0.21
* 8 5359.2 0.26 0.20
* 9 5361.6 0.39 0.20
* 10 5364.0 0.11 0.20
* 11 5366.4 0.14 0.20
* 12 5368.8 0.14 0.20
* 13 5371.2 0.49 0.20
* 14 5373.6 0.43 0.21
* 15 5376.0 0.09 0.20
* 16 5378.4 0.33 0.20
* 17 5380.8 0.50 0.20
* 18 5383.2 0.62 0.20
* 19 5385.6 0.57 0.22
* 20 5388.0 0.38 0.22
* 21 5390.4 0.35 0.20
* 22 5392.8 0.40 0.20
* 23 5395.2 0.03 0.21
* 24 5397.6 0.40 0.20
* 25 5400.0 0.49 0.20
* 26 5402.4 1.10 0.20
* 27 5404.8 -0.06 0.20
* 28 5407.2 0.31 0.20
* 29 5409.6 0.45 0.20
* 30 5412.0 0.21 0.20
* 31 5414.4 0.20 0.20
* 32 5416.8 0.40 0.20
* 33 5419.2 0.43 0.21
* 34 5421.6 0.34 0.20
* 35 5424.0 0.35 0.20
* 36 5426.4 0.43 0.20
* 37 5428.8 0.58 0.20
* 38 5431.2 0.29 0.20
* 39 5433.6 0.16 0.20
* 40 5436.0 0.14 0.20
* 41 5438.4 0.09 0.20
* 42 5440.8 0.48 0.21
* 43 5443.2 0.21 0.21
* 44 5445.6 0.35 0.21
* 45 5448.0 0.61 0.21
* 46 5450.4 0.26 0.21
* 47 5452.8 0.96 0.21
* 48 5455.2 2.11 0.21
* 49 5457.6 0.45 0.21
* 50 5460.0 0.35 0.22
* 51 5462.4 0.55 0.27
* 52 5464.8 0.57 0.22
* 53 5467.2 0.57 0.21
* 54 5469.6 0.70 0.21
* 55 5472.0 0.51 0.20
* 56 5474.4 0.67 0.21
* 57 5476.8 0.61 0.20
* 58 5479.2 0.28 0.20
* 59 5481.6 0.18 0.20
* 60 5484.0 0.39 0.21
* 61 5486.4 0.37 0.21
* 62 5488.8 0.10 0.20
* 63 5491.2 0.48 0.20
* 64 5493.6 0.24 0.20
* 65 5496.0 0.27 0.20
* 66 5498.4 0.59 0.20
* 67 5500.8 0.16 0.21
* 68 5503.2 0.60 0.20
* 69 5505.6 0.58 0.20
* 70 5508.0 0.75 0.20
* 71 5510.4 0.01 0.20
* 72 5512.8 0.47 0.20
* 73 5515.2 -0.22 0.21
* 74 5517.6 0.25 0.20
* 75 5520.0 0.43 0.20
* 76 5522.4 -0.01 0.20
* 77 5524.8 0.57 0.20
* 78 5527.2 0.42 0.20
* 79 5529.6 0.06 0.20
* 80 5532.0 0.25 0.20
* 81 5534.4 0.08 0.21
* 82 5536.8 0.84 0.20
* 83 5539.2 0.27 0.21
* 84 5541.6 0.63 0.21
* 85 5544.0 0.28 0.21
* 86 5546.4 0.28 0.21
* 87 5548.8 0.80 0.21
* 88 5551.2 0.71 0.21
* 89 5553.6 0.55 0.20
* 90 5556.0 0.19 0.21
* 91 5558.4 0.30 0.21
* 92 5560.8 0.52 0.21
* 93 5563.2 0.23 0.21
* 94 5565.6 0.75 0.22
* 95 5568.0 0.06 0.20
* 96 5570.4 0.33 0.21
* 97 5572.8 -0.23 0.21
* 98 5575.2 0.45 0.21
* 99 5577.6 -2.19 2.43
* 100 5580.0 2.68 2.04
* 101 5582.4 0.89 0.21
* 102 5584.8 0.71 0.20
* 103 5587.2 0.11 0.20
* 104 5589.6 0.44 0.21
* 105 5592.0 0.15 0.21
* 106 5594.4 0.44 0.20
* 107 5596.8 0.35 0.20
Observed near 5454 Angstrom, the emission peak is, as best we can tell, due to [O III] 5007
